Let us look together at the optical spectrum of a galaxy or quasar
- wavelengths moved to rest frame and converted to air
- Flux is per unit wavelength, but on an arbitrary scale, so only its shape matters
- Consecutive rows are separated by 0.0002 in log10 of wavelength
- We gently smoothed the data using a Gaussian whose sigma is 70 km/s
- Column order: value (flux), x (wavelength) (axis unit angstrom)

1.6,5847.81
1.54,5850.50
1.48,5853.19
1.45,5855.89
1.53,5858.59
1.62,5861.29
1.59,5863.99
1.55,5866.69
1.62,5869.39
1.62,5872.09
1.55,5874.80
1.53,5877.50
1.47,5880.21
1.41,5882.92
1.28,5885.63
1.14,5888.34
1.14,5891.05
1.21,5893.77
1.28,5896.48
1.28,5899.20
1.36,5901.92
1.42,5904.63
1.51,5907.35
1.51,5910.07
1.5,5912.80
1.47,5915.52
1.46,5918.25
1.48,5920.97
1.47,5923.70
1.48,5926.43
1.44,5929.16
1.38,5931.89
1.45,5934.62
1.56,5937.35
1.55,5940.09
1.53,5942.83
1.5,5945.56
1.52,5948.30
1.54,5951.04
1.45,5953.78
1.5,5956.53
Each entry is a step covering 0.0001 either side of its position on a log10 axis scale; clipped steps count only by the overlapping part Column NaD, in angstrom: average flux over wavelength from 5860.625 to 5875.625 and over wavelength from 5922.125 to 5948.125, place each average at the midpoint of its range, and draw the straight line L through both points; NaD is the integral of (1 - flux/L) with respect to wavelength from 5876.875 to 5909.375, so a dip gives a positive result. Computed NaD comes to 4.5 angstrom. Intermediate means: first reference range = 1.59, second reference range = 1.49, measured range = 1.34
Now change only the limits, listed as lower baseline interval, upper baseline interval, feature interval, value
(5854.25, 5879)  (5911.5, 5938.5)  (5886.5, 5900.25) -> 2.8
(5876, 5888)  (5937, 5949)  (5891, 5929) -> 1.4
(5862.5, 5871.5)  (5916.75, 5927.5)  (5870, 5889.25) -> 1.5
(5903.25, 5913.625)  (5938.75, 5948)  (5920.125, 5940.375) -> 0.5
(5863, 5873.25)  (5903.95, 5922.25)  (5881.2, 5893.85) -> 2.5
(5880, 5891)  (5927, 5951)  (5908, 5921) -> -0.8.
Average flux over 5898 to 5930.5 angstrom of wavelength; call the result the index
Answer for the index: 1.45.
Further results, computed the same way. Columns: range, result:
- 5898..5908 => 1.39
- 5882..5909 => 1.3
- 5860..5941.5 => 1.44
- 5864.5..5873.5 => 1.6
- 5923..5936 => 1.44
